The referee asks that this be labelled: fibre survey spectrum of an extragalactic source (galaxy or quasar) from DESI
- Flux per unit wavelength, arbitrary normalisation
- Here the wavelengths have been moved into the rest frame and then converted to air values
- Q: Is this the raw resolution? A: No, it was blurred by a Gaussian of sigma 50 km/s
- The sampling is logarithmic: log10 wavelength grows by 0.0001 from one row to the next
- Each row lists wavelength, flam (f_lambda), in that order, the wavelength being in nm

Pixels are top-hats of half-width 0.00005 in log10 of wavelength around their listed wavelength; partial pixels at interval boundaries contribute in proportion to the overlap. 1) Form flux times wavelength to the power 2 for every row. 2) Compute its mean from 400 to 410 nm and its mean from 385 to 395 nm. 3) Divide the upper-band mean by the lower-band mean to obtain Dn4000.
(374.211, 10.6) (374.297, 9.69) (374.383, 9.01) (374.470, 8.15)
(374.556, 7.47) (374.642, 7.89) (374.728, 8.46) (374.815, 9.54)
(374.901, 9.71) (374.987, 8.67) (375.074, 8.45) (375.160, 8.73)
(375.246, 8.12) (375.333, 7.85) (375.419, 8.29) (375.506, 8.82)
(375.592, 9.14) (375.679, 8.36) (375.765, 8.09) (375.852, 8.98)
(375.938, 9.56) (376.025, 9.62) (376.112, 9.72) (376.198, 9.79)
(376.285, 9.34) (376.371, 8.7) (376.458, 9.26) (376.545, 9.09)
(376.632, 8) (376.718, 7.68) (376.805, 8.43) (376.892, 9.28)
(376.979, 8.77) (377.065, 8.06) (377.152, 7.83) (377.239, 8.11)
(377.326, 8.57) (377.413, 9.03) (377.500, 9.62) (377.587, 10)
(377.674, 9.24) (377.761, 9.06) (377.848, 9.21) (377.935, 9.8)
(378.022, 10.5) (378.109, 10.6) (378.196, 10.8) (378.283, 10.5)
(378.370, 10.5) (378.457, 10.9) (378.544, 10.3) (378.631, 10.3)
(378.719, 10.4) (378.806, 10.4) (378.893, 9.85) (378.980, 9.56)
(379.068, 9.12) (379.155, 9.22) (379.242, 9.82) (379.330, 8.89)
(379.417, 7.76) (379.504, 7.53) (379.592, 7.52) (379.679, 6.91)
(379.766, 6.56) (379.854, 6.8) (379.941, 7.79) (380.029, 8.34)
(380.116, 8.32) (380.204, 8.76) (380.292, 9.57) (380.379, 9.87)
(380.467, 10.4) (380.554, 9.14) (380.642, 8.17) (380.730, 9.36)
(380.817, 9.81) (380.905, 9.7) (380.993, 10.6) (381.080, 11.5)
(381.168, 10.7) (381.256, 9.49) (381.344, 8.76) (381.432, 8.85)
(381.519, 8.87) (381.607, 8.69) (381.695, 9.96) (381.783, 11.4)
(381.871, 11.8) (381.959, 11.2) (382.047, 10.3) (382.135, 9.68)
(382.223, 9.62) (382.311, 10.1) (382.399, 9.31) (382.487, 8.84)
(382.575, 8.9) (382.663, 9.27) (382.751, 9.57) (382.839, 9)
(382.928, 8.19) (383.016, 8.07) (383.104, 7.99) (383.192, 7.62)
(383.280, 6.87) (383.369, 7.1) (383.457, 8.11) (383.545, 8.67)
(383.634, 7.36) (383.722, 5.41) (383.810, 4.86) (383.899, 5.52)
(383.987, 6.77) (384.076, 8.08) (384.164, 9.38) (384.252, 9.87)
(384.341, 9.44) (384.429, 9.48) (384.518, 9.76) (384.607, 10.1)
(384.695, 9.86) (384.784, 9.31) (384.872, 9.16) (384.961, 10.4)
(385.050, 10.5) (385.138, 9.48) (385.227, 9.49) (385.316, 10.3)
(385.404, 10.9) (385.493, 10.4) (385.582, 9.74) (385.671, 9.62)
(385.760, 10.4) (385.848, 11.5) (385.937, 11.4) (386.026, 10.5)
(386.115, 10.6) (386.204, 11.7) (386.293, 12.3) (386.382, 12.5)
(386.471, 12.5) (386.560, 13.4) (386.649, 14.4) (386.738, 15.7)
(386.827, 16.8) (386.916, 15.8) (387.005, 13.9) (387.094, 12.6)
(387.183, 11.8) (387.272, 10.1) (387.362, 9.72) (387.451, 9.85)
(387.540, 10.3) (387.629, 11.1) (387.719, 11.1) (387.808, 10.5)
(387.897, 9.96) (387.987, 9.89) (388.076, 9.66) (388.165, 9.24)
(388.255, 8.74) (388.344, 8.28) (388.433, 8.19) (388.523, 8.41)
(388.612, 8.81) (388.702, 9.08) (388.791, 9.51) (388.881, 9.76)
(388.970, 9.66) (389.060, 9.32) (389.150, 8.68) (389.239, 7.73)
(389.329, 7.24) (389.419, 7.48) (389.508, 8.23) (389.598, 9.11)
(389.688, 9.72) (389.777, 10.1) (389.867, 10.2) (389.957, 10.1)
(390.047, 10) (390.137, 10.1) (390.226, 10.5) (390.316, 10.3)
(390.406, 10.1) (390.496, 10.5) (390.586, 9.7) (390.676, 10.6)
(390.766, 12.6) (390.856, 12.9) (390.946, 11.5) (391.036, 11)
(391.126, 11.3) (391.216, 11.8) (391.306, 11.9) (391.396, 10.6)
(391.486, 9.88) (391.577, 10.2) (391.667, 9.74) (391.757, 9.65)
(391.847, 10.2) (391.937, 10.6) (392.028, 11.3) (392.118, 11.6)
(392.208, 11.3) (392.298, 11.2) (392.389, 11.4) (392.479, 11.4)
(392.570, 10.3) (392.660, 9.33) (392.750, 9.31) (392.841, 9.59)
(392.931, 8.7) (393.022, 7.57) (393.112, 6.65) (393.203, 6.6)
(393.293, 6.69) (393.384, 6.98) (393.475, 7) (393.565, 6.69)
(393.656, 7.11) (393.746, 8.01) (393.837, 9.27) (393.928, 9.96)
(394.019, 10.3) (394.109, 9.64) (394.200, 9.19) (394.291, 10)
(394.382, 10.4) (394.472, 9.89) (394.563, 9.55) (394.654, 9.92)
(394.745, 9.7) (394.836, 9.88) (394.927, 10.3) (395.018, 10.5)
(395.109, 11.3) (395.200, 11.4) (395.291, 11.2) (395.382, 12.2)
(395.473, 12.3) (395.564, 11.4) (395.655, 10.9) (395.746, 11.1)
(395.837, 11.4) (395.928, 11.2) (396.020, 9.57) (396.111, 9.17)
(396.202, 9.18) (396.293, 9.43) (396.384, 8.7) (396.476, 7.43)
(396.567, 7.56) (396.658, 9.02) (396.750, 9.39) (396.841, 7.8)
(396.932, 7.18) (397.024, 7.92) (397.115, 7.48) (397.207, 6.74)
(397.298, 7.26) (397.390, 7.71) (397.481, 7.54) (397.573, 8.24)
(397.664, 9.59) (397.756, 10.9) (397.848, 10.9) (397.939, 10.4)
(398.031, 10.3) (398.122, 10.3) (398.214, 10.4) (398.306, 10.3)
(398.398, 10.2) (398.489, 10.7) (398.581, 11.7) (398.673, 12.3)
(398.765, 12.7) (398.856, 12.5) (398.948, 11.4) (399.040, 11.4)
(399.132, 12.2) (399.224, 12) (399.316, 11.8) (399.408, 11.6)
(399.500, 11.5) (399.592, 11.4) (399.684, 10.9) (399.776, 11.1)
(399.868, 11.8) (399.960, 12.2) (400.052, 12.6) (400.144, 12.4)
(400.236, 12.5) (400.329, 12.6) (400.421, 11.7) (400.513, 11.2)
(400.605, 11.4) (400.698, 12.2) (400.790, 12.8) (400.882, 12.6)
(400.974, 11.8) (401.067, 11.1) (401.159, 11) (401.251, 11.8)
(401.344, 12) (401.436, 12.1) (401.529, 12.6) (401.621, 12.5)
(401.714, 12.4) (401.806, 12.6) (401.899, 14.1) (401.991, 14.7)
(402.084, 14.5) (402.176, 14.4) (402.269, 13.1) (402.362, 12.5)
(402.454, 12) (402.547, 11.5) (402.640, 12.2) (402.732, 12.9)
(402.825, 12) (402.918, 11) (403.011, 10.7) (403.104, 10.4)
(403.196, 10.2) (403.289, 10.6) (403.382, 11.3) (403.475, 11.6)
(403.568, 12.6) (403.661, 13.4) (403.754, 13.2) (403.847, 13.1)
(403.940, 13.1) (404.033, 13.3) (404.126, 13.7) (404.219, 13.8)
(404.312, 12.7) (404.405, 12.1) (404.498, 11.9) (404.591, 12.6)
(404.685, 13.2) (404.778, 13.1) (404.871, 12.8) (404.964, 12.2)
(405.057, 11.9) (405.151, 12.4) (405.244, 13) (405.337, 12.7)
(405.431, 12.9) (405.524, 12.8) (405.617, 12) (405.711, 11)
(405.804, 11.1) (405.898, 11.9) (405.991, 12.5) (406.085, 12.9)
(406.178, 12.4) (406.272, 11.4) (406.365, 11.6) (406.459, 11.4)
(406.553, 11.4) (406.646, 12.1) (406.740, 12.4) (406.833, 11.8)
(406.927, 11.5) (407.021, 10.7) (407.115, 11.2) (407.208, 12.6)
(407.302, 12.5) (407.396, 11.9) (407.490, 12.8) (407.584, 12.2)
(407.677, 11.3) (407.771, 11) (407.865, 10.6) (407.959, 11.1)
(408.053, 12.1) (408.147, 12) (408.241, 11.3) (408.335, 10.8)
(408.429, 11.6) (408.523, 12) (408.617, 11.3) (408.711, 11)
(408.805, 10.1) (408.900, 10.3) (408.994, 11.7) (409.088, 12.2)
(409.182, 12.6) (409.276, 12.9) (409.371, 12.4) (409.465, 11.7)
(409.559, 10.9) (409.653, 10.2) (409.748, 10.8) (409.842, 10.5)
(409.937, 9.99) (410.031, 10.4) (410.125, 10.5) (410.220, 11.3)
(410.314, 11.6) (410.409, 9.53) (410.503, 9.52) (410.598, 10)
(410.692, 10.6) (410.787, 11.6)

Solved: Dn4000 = 1.3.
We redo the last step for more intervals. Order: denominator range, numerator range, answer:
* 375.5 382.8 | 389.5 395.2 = 1.14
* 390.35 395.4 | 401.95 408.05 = 1.30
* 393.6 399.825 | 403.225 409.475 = 1.26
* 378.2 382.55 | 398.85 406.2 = 1.45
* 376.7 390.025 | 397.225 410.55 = 1.35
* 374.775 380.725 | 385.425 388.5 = 1.31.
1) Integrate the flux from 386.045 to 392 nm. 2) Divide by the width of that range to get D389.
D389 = 10.6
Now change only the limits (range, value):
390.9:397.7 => 9.56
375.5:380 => 9.07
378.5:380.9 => 8.92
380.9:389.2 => 9.91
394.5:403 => 11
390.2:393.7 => 9.9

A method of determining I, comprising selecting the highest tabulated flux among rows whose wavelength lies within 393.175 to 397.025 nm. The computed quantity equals 12.3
